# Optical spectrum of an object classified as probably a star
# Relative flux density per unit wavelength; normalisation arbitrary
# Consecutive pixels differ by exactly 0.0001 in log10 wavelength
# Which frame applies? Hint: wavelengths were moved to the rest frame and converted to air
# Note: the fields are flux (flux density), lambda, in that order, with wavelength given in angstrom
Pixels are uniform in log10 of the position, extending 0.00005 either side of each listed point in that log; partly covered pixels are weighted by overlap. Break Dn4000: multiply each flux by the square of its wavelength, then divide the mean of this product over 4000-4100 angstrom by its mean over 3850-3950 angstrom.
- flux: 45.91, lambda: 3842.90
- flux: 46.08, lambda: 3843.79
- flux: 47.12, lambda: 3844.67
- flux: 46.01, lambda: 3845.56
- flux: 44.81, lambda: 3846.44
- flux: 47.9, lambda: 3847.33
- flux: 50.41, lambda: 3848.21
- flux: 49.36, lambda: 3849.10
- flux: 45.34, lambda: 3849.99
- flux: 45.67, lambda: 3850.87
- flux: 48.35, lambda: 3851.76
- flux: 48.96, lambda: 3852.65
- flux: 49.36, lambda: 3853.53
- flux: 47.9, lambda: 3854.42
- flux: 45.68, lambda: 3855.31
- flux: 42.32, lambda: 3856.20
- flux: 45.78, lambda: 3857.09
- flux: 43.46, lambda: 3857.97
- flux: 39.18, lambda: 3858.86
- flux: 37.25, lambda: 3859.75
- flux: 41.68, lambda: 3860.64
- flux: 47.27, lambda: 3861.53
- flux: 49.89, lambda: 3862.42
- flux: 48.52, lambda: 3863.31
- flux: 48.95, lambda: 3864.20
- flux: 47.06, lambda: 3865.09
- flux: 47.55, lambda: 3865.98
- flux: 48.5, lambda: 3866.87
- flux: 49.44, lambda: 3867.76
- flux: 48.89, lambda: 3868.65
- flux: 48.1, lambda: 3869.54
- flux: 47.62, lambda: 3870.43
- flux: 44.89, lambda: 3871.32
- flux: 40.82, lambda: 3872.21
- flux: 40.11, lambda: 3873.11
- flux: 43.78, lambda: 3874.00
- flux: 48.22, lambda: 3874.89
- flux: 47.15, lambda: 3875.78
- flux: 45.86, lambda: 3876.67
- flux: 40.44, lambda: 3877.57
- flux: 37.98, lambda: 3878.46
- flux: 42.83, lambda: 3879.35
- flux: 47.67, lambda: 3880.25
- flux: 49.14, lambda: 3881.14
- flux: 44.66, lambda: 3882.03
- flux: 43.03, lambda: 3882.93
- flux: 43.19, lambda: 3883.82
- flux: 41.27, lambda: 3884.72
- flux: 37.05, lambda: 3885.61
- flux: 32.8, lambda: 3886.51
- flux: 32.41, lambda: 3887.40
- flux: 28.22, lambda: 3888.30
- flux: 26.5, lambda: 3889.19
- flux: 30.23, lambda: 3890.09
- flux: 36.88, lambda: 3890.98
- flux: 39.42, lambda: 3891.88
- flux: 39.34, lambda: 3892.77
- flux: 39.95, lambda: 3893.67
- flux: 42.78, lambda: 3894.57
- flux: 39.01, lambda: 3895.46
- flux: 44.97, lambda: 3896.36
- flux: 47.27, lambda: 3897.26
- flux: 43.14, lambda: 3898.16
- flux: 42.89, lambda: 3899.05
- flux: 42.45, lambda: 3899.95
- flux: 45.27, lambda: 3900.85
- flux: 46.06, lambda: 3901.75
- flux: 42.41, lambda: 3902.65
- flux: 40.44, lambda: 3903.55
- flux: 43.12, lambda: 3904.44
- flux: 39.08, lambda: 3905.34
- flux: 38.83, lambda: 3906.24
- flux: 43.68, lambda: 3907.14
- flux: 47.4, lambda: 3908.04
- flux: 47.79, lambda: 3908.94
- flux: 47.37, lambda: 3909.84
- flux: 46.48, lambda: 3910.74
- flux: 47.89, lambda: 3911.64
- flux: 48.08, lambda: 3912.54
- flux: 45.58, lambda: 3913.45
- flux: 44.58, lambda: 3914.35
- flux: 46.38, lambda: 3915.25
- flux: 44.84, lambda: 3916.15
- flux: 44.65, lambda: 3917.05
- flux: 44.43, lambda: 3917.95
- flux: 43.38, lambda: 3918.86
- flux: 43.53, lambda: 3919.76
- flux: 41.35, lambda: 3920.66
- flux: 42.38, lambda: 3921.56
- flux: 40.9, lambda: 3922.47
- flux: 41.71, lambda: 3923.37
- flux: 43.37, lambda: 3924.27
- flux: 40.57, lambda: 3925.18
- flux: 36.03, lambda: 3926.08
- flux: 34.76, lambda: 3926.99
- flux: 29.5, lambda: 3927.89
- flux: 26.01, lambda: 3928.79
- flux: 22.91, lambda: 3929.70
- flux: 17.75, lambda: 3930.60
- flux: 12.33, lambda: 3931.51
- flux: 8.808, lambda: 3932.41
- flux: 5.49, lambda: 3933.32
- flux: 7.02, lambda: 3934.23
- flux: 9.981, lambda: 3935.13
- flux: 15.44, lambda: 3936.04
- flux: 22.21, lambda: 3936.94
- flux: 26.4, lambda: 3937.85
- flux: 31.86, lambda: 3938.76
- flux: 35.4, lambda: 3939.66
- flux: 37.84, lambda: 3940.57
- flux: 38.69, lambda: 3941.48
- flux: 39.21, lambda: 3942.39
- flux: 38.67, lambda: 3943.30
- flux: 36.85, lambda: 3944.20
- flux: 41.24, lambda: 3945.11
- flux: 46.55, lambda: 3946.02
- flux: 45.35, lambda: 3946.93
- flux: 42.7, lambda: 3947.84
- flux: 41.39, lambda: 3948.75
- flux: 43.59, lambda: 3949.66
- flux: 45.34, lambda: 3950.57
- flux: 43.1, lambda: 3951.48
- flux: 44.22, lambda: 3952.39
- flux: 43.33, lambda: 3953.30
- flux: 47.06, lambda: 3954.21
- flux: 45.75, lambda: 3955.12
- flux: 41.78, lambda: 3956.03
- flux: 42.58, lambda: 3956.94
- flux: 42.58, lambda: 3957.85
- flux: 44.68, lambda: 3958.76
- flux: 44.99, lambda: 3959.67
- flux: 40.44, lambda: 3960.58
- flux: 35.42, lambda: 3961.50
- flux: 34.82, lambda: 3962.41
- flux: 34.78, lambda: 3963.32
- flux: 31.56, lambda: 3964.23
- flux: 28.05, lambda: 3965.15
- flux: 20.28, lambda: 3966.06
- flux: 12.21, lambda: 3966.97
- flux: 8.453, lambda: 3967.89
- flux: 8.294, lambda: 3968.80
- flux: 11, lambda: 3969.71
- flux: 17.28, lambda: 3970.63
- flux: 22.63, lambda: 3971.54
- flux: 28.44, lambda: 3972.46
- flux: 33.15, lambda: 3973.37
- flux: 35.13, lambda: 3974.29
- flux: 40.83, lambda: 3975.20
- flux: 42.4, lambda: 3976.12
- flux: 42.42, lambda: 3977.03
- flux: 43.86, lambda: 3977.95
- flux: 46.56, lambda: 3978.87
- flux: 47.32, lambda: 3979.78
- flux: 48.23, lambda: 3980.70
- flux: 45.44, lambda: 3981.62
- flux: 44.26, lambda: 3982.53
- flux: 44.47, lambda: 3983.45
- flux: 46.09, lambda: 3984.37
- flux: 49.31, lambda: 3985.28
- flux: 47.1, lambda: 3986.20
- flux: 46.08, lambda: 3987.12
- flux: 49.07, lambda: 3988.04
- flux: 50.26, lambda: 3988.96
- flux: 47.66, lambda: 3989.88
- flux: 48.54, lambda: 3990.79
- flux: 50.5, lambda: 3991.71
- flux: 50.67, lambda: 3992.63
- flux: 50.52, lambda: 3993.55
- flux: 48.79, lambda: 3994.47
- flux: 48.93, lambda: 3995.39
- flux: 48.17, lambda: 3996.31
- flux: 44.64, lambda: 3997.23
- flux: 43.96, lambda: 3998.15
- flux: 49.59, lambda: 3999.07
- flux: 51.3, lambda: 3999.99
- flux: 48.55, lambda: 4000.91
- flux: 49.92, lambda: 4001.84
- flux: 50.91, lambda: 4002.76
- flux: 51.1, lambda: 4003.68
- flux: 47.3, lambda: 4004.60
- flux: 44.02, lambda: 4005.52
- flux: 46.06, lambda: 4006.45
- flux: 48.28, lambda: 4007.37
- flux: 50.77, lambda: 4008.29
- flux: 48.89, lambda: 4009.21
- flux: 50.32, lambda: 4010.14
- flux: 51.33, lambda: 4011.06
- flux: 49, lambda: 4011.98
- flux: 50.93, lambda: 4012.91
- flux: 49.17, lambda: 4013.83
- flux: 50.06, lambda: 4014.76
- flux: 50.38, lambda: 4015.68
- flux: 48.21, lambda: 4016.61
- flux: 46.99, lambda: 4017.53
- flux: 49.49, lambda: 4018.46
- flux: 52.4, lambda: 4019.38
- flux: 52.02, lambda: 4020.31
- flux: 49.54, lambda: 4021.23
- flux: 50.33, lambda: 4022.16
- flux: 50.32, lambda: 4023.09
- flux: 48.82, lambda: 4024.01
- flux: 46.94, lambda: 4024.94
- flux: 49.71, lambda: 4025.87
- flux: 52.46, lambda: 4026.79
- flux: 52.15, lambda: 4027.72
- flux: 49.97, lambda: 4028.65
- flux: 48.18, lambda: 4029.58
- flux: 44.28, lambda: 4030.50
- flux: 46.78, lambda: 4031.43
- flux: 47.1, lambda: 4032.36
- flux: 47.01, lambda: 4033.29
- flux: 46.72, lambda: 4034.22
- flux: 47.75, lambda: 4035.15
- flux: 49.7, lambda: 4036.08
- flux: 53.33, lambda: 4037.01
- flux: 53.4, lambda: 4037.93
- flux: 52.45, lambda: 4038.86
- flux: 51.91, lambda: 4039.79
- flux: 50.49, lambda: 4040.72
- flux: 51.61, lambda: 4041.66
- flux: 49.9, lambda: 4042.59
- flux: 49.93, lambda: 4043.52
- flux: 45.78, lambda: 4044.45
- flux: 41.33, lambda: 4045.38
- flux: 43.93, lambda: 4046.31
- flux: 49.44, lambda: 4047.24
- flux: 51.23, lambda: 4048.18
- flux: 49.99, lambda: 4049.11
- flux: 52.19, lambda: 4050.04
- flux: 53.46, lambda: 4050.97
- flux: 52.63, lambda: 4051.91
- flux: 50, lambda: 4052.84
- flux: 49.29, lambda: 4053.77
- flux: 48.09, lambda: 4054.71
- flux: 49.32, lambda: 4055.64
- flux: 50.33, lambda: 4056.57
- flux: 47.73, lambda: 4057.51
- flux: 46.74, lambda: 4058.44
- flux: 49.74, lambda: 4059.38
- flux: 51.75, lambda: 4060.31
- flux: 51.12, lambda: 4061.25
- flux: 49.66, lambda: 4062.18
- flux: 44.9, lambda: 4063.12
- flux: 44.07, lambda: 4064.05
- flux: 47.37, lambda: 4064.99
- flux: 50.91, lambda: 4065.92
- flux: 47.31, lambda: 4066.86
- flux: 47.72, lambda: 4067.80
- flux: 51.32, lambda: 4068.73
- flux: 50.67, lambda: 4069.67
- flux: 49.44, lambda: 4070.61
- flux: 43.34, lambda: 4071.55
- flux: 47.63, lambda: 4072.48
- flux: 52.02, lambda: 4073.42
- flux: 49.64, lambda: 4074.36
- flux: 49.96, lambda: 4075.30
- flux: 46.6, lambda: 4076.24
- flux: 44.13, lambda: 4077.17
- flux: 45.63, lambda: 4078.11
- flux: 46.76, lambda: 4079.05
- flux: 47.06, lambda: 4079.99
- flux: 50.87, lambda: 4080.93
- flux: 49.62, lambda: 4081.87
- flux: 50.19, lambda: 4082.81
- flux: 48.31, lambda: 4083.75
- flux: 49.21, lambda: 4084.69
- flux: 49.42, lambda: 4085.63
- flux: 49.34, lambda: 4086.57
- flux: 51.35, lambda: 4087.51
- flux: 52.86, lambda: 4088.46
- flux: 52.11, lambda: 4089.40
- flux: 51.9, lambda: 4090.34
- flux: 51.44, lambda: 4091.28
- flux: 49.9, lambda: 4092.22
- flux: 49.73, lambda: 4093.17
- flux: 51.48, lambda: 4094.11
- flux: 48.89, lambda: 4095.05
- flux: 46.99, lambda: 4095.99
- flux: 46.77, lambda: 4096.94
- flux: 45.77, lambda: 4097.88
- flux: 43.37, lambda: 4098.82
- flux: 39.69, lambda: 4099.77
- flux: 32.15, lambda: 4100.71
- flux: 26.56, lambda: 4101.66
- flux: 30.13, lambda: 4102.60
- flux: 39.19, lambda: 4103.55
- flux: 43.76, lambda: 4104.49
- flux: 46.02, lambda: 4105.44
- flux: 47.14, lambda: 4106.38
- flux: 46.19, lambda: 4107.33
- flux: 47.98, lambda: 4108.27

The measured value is 1.33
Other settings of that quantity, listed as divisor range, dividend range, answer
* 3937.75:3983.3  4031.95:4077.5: 1.40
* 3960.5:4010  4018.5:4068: 1.24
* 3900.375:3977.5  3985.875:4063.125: 1.44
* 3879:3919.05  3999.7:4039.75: 1.25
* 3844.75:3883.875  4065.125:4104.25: 1.15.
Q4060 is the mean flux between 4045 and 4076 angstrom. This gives 48.9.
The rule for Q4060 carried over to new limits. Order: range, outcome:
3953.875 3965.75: 39.3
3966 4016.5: 43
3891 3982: 36.9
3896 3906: 43.3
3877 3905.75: 40.4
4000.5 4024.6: 49.4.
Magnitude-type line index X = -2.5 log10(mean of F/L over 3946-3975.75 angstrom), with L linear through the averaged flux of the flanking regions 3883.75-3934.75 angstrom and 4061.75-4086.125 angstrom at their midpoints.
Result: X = 0.18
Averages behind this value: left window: 37.8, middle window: 34.6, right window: 48.2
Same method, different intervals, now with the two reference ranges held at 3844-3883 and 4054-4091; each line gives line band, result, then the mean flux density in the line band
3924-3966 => 0.35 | 33.9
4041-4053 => -0.02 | 49.3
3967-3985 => 0.36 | 34.2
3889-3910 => 0.12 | 41.6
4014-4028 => -0.04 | 49.9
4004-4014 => -0.02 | 48.8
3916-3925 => 0.09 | 42.9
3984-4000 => -0.01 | 48.4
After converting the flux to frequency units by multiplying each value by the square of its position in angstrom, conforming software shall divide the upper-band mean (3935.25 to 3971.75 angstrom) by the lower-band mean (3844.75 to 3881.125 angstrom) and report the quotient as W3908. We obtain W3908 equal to 0.78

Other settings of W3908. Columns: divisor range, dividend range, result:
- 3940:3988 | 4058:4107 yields 1.31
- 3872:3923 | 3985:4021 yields 1.22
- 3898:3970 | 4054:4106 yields 1.40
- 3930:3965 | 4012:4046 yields 1.50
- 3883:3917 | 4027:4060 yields 1.27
